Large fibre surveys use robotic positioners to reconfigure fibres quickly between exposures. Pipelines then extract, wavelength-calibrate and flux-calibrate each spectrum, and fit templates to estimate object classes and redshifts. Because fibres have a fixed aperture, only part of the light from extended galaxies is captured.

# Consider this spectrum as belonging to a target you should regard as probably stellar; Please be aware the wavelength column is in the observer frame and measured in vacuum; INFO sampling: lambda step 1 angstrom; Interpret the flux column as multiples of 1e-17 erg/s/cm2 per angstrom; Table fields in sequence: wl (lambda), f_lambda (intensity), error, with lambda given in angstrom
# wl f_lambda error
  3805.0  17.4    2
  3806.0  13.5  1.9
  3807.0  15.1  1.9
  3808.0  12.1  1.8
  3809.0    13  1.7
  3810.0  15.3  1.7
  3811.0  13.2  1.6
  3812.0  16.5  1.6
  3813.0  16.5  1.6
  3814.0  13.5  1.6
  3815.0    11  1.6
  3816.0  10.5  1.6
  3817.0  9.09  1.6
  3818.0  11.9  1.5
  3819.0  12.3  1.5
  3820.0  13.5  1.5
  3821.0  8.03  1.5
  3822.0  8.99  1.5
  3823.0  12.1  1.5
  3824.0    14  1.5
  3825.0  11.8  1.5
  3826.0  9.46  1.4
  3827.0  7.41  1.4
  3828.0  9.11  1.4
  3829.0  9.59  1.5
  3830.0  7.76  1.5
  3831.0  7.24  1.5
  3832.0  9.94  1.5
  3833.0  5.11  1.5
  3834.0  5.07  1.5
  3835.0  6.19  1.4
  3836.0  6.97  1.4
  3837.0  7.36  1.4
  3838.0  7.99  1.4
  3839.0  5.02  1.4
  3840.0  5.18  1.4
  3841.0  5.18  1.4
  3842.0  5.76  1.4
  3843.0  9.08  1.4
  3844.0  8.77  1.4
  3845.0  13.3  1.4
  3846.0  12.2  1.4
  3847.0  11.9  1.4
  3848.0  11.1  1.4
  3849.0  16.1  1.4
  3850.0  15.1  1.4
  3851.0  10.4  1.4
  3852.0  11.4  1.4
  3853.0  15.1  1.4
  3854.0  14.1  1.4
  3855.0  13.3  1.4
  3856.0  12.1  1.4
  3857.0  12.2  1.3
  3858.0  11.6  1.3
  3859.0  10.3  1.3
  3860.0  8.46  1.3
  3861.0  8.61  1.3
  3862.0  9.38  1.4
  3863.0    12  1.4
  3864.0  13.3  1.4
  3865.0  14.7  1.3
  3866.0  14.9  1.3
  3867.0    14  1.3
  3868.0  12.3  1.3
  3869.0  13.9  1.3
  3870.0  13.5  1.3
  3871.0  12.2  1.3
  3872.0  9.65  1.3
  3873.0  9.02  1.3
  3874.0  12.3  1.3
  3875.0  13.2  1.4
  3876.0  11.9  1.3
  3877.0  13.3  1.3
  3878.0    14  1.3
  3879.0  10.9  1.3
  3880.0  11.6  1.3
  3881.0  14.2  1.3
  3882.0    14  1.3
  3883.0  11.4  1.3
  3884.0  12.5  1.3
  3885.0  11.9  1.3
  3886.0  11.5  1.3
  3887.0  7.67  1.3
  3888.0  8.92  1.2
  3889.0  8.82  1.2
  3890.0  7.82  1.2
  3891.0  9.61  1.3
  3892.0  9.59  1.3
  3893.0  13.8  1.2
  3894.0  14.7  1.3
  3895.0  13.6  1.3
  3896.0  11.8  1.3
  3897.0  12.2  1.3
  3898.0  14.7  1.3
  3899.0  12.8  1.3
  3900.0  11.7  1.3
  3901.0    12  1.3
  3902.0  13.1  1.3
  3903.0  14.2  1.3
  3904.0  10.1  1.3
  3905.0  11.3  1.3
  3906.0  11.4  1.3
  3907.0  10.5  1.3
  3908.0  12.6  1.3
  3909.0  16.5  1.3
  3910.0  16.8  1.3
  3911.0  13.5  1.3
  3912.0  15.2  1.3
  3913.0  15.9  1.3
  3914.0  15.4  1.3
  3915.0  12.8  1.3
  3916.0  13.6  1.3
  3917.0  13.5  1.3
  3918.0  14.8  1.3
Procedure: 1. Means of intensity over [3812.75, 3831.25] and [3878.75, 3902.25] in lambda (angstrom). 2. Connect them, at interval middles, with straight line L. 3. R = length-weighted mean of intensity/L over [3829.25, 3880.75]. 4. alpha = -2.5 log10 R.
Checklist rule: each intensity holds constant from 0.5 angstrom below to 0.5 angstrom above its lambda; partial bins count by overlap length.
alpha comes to 0.049 mag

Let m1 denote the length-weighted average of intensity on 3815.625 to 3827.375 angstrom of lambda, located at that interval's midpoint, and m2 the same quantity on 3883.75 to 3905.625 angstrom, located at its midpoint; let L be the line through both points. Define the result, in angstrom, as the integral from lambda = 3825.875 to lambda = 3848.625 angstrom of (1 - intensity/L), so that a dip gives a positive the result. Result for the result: 5.9 angstrom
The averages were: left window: 10.8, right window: 11.5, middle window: 8.14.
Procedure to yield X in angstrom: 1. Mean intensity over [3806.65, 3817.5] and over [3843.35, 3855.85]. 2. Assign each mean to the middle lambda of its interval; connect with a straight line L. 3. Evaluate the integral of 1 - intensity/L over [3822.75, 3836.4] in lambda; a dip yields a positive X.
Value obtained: 4.6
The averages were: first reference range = 13.2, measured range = 8.65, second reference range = 12.7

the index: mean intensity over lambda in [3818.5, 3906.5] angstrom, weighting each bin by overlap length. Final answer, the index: 11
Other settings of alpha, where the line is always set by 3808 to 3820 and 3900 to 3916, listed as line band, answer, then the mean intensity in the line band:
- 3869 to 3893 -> 0.164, 11.4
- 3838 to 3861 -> 0.222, 10.7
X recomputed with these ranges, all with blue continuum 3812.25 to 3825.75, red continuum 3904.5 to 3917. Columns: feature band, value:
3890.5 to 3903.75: 0.9 angstrom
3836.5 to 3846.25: 3.5 angstrom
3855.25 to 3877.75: 1.5 angstrom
